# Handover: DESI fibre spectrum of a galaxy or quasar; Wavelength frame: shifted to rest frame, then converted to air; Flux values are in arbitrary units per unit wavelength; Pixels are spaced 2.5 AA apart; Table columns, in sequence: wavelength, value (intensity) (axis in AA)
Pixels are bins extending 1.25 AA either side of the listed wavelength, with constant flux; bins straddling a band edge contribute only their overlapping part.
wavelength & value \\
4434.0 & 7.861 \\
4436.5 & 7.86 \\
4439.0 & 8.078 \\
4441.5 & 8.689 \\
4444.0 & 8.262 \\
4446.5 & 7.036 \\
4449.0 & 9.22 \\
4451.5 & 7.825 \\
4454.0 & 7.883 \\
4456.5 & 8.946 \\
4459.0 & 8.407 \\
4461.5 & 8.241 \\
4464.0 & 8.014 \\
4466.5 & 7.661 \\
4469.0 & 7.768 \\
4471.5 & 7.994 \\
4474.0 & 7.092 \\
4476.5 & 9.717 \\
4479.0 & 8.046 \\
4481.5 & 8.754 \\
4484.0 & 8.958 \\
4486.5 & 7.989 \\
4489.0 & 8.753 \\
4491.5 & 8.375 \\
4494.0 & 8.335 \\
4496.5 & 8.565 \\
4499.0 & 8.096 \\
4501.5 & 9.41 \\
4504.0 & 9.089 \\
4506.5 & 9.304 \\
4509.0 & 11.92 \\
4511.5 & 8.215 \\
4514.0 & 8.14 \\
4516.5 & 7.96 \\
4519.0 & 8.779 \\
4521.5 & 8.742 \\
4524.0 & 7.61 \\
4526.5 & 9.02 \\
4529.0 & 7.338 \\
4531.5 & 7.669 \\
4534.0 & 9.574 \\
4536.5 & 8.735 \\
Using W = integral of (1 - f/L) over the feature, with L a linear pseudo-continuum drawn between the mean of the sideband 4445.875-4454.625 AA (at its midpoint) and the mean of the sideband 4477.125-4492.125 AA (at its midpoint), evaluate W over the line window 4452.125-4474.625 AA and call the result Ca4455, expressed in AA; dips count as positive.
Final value 0.6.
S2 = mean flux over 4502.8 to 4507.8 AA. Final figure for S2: 9.22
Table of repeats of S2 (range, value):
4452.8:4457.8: 8.42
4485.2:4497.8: 8.4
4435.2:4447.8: 7.99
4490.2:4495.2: 8.36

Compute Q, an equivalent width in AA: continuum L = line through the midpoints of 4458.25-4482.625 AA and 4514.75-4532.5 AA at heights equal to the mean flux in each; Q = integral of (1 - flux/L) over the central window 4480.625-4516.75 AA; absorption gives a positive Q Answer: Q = -2.9 AA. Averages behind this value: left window 8.16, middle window 8.81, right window 8.17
